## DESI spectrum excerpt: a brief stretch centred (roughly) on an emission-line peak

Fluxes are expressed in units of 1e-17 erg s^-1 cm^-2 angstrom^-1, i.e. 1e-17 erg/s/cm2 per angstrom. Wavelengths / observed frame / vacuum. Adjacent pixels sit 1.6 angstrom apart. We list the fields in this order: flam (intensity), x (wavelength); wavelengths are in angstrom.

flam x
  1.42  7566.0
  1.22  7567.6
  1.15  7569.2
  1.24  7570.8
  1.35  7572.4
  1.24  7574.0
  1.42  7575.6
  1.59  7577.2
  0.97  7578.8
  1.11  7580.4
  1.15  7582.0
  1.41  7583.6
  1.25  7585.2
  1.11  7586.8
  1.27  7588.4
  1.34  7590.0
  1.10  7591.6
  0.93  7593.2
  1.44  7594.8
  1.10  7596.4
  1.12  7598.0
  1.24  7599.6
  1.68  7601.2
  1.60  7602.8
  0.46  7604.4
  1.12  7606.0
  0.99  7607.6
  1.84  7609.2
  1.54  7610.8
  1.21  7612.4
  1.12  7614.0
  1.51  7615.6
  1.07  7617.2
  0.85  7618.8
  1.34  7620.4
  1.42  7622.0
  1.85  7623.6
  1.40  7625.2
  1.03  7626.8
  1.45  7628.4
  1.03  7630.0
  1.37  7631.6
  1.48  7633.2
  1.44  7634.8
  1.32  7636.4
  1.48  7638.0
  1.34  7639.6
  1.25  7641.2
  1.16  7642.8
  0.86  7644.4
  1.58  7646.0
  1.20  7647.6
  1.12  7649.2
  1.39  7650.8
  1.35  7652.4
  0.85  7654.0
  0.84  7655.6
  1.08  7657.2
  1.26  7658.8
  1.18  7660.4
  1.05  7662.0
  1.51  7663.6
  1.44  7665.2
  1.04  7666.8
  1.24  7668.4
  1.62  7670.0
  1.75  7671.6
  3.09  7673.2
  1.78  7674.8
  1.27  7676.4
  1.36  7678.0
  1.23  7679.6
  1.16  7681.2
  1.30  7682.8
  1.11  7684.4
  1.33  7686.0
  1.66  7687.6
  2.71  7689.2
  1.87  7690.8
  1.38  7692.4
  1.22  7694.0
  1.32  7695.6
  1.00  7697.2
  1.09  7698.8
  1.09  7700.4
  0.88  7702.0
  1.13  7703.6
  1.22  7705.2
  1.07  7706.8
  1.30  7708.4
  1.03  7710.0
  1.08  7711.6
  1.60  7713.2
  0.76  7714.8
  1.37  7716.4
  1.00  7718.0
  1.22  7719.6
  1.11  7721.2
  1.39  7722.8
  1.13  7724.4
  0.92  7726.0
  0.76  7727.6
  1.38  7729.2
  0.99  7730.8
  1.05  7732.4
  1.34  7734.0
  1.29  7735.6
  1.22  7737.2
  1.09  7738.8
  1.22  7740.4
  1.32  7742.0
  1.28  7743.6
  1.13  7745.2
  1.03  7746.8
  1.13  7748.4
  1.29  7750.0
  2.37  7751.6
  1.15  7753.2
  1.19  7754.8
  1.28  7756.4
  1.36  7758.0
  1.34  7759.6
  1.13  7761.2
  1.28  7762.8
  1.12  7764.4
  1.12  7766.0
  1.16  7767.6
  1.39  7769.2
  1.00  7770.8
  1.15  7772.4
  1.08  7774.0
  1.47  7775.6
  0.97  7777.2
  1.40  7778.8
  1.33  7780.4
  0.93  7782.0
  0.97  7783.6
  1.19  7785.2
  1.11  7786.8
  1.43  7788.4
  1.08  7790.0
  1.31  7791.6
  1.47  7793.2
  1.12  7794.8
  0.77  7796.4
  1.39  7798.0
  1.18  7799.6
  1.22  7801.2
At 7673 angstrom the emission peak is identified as [S II]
